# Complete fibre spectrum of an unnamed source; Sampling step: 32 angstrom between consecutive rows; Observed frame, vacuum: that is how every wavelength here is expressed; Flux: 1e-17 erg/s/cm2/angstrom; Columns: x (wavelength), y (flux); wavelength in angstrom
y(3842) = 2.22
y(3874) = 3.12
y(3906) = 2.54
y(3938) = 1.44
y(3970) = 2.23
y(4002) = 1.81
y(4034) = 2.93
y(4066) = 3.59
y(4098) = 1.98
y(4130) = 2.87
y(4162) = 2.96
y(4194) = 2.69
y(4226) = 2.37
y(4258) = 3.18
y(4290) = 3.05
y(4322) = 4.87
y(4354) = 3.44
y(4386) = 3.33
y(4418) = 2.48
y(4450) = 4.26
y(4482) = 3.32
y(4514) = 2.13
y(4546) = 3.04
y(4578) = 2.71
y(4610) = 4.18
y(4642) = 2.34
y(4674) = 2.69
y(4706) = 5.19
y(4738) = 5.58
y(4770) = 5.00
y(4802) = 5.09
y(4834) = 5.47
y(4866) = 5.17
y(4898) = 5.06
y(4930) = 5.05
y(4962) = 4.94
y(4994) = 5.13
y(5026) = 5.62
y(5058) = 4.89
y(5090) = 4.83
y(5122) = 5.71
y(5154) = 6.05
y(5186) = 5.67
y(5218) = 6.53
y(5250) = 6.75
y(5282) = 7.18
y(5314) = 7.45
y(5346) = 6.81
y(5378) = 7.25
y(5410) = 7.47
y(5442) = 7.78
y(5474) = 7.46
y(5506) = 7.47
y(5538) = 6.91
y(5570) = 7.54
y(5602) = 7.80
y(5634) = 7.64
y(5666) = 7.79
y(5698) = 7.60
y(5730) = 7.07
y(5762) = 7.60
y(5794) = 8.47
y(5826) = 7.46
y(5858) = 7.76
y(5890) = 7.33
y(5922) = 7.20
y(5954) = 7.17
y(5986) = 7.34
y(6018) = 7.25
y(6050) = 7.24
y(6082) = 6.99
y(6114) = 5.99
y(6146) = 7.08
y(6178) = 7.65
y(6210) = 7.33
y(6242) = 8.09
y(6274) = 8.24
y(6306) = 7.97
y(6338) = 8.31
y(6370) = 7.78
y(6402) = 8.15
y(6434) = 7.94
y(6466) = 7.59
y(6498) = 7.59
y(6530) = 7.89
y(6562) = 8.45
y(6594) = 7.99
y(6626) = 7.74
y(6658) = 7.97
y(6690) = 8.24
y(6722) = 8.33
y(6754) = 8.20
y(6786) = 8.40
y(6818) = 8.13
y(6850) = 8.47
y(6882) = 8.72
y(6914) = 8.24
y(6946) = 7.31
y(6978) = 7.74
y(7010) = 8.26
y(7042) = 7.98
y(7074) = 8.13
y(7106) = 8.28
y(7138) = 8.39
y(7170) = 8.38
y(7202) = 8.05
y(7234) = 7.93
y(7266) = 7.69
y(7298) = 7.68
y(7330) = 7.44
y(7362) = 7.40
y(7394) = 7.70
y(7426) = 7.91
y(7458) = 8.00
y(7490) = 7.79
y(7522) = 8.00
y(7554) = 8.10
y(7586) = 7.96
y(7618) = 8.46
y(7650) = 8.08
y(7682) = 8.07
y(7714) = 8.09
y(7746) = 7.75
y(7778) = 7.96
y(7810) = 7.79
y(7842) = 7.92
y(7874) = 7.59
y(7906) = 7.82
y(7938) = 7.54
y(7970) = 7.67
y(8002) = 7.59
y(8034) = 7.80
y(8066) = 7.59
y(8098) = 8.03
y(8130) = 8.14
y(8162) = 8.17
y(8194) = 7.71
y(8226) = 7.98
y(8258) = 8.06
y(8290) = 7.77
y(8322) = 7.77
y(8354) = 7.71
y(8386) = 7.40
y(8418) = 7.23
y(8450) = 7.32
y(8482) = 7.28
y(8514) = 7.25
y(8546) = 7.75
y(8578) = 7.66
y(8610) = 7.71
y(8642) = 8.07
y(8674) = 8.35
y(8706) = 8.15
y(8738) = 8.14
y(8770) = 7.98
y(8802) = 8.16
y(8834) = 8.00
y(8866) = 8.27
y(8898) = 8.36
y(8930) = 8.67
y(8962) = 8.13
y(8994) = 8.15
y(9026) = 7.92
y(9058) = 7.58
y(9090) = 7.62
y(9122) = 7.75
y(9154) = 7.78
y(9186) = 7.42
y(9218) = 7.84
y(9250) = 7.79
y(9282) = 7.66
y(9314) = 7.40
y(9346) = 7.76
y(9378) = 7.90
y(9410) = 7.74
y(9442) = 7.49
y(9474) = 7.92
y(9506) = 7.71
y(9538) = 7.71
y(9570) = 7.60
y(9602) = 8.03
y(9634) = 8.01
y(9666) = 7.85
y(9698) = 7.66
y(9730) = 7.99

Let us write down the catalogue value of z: 0.18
